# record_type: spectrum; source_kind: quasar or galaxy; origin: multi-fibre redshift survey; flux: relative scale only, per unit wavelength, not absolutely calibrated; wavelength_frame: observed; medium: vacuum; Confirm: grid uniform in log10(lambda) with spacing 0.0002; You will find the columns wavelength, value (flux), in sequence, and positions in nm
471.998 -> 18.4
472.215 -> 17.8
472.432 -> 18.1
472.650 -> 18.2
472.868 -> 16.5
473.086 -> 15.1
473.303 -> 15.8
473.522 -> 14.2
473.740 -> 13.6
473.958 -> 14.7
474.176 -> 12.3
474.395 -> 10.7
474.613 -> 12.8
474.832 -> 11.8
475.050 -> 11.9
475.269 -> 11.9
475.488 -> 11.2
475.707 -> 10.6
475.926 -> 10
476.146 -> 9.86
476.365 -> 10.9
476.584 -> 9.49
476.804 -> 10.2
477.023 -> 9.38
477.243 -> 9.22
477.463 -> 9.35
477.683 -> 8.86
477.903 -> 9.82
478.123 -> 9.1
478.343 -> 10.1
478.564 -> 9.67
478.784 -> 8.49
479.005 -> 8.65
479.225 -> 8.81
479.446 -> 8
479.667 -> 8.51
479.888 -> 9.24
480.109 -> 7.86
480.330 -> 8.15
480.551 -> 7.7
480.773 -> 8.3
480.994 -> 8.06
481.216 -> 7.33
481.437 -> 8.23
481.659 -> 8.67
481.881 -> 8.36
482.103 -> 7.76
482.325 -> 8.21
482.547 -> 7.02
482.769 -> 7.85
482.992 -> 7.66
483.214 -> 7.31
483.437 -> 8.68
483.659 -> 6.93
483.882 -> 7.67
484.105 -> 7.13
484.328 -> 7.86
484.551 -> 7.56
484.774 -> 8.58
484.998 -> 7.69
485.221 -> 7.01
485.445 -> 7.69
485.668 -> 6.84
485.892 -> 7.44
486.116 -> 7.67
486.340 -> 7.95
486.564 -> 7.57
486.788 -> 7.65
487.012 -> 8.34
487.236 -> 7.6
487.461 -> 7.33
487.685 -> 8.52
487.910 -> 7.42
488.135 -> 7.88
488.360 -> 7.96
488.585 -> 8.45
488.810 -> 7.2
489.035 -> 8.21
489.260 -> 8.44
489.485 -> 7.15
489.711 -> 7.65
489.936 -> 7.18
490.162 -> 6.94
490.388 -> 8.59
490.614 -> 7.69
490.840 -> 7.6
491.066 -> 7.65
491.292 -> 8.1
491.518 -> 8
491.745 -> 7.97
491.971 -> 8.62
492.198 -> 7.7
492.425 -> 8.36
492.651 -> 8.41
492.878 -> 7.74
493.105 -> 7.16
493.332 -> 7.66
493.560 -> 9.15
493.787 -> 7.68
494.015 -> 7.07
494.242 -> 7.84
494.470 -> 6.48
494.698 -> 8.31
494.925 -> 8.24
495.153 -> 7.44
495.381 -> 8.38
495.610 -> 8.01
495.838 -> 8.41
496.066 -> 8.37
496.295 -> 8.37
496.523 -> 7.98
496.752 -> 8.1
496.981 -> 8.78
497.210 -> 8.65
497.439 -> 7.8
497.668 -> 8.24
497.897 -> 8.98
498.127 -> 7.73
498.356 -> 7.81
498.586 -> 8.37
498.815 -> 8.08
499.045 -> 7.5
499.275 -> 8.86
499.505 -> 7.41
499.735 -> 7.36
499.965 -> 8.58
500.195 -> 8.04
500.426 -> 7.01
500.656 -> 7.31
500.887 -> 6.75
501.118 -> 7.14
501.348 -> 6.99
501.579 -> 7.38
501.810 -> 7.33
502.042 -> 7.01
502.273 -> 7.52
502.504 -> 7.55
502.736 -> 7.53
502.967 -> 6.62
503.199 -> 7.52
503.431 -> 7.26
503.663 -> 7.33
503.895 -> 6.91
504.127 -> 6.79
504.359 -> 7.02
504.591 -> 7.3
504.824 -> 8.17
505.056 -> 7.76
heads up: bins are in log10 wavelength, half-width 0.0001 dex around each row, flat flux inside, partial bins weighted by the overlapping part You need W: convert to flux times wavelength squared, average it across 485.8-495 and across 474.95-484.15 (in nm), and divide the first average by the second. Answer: 0.9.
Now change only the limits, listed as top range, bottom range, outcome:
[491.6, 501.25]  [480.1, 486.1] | 1.08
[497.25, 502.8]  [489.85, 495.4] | 1.01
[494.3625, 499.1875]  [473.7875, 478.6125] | 0.83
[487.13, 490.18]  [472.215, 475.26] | 0.57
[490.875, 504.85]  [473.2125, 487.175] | 0.91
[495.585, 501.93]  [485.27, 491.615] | 1.07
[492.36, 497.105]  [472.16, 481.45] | 0.79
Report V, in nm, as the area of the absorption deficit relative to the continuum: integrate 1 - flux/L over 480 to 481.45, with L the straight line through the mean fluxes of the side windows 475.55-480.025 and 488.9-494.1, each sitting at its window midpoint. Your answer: 0.18 nm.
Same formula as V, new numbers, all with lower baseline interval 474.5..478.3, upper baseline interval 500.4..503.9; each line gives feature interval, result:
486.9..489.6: 0.32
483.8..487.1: 0.58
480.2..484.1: 0.73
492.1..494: 0.09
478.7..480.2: 0.22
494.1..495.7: 0.06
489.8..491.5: 0.18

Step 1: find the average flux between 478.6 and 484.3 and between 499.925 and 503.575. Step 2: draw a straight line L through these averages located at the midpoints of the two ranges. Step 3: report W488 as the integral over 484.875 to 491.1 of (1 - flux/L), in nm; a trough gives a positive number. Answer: 0.09 nm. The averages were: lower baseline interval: 8.04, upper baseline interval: 7.32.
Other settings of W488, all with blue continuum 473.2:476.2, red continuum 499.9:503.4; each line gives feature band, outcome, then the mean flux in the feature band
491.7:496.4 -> 0.403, 7.97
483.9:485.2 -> 0.343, 7.7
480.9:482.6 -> 0.463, 7.99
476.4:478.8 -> 0.456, 9.51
